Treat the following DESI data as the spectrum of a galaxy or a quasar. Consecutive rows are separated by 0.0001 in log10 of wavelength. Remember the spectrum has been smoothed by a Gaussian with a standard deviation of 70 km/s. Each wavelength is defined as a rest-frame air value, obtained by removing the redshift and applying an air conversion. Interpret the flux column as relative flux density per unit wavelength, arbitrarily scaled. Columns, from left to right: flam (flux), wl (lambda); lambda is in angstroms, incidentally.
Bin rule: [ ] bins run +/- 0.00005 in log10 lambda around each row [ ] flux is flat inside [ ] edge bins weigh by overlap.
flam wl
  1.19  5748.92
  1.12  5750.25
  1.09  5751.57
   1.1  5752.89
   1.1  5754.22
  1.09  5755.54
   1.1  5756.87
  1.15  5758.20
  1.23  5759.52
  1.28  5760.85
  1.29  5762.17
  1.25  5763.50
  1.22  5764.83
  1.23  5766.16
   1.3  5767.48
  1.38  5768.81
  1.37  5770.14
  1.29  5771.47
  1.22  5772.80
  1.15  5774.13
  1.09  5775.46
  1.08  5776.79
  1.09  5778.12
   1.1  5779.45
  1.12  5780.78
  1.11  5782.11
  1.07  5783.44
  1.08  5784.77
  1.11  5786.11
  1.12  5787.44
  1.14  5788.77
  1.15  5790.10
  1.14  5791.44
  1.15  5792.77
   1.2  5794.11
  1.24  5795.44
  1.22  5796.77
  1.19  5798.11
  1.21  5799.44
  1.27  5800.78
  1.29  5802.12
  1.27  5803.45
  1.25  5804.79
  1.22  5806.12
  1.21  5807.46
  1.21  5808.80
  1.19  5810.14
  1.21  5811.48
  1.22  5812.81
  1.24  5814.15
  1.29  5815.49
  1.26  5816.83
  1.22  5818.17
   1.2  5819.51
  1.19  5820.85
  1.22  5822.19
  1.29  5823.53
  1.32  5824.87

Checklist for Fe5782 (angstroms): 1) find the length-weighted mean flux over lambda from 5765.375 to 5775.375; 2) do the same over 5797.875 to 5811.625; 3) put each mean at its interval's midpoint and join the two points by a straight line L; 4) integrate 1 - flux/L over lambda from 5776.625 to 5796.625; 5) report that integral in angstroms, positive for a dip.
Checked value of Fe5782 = 1.9 angstroms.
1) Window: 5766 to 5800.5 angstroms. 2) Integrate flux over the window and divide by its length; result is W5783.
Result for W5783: 1.18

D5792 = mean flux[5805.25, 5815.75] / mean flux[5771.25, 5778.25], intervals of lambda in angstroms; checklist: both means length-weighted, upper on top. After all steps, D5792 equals 1.06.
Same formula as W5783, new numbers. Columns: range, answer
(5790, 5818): 1.22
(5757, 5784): 1.2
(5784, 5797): 1.15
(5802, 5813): 1.23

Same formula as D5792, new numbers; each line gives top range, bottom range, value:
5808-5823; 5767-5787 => 1.05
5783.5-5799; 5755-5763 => 0.97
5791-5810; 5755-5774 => 0.98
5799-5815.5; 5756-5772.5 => 0.98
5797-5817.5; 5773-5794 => 1.10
